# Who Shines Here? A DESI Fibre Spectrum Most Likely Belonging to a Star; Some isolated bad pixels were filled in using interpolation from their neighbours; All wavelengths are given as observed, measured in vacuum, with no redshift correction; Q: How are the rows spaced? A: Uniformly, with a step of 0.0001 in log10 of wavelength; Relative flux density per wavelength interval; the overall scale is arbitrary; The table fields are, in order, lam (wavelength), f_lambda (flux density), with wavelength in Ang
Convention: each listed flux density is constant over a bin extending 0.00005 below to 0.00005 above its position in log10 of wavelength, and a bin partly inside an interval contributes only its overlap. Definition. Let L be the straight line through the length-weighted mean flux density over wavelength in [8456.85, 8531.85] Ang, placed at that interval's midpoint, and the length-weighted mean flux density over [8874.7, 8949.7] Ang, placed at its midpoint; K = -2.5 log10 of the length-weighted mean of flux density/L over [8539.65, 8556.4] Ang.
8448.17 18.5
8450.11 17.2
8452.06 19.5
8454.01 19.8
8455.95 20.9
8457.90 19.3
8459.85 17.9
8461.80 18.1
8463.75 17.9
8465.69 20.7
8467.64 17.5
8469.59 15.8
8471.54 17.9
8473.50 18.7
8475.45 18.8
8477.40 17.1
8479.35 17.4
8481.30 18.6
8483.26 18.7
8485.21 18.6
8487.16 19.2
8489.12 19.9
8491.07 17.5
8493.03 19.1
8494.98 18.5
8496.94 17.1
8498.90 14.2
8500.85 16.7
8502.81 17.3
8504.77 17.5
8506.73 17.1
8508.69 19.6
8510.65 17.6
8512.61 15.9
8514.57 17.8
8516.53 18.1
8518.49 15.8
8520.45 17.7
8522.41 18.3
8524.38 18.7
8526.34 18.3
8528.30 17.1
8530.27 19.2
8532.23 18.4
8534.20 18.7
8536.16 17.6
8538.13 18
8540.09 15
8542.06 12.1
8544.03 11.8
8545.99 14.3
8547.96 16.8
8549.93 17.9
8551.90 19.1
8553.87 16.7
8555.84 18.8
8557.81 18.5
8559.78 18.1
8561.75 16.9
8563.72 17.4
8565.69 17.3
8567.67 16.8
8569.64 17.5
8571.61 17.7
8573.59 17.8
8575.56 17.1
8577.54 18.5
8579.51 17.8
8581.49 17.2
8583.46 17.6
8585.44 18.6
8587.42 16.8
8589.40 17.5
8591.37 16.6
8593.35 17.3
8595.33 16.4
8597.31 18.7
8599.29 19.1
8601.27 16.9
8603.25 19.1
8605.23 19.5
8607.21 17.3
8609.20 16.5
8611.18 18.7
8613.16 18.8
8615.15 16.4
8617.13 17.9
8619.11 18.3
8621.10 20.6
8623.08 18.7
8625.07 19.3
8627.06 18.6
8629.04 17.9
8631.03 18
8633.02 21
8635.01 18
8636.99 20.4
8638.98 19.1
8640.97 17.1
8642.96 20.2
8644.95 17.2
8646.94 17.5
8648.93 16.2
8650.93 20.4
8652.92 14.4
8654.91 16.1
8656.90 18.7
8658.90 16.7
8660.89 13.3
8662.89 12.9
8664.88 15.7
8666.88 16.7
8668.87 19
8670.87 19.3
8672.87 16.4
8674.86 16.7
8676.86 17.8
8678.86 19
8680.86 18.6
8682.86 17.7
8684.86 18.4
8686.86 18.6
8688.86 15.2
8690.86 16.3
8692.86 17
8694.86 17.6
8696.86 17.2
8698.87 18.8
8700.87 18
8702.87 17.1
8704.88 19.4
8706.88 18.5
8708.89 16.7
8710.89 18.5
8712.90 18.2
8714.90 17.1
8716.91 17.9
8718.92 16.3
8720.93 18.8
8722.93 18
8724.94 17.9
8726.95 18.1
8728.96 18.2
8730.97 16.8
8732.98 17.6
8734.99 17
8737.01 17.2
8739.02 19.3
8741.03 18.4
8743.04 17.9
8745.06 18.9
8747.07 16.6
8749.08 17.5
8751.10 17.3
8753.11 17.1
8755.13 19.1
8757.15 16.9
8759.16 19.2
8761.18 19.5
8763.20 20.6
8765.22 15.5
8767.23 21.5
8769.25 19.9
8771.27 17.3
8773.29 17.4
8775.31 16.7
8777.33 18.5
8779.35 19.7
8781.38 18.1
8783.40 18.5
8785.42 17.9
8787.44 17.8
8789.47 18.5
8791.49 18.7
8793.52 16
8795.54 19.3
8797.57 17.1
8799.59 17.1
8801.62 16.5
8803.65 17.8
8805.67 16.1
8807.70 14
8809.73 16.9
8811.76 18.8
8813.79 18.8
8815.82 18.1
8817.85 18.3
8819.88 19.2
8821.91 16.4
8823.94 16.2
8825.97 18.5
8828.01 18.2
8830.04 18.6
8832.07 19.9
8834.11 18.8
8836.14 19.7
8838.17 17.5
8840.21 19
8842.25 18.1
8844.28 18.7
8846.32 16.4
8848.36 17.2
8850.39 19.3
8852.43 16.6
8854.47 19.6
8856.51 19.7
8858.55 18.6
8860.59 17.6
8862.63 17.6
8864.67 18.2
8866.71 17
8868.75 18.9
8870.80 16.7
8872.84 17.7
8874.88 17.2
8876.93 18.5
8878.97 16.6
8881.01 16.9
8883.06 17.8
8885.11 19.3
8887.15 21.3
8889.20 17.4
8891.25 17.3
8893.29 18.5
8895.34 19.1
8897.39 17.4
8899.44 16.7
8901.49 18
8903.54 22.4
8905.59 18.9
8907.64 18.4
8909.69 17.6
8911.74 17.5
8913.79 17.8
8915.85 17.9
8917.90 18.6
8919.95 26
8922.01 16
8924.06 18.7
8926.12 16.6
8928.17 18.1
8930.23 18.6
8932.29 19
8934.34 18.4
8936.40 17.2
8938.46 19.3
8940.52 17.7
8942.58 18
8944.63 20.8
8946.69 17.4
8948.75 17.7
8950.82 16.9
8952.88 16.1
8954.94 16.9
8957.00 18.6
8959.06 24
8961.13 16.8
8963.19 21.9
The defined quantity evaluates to 0.14 mag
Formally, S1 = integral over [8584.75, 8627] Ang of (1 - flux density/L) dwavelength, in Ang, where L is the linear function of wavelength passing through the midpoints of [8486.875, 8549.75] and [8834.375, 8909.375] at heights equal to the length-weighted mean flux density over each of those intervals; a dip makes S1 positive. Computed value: -1.5 Ang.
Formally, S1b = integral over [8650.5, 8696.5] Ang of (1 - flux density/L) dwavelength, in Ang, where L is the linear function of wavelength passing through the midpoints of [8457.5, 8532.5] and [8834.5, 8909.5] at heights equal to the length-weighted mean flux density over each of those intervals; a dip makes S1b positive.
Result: 2.6 Ang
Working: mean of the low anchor 17.9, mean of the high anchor 18.2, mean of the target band 17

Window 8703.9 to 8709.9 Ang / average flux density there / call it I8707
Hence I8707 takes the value 18.2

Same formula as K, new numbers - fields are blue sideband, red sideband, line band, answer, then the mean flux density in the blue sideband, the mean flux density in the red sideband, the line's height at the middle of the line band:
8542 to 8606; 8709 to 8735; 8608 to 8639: -0.07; 17.3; 17.7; 17.5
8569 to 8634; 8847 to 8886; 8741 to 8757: 0.01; 18.1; 17.9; 18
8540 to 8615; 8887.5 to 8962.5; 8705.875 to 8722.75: 0.00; 17.3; 18.4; 17.7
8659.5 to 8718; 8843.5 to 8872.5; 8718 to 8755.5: -0.01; 17.4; 18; 17.5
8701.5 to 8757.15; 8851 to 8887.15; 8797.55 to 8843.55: 0.01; 17.8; 18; 17.9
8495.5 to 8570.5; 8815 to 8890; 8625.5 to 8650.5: -0.06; 17.2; 18.1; 17.5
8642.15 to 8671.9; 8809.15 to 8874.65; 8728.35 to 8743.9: -0.02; 16.9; 18.1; 17.4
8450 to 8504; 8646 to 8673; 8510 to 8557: 0.04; 18.2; 16.7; 17.7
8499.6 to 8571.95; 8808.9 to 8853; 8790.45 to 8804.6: 0.03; 17.2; 18.2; 18.1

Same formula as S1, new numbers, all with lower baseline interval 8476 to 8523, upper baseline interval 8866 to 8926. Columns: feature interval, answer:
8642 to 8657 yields 0.4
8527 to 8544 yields 1.0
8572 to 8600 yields 0.4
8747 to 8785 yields -0.3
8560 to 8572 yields 0.4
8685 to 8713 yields 0.6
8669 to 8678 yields 0.1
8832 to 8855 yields -0.1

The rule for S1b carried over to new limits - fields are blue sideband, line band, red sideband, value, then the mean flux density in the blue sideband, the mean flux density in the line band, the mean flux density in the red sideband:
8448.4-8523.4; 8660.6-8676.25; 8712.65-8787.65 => 1.4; 18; 16.4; 18.1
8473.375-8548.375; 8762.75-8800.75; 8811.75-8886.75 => -0.4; 17.4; 18.2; 18.1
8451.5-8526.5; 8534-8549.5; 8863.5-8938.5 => 2.3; 18.1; 15.5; 18.3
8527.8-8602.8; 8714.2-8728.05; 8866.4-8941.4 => 0.0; 17.3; 17.7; 18.3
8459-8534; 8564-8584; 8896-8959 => 0.5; 17.9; 17.5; 18.4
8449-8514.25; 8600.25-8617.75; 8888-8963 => 0.3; 18.1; 17.9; 18.4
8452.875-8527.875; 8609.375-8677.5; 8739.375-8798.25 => 1.4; 18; 17.7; 18.2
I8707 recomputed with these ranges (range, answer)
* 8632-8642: 19.1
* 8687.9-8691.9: 15.8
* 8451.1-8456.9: 20.1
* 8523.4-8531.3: 18.3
